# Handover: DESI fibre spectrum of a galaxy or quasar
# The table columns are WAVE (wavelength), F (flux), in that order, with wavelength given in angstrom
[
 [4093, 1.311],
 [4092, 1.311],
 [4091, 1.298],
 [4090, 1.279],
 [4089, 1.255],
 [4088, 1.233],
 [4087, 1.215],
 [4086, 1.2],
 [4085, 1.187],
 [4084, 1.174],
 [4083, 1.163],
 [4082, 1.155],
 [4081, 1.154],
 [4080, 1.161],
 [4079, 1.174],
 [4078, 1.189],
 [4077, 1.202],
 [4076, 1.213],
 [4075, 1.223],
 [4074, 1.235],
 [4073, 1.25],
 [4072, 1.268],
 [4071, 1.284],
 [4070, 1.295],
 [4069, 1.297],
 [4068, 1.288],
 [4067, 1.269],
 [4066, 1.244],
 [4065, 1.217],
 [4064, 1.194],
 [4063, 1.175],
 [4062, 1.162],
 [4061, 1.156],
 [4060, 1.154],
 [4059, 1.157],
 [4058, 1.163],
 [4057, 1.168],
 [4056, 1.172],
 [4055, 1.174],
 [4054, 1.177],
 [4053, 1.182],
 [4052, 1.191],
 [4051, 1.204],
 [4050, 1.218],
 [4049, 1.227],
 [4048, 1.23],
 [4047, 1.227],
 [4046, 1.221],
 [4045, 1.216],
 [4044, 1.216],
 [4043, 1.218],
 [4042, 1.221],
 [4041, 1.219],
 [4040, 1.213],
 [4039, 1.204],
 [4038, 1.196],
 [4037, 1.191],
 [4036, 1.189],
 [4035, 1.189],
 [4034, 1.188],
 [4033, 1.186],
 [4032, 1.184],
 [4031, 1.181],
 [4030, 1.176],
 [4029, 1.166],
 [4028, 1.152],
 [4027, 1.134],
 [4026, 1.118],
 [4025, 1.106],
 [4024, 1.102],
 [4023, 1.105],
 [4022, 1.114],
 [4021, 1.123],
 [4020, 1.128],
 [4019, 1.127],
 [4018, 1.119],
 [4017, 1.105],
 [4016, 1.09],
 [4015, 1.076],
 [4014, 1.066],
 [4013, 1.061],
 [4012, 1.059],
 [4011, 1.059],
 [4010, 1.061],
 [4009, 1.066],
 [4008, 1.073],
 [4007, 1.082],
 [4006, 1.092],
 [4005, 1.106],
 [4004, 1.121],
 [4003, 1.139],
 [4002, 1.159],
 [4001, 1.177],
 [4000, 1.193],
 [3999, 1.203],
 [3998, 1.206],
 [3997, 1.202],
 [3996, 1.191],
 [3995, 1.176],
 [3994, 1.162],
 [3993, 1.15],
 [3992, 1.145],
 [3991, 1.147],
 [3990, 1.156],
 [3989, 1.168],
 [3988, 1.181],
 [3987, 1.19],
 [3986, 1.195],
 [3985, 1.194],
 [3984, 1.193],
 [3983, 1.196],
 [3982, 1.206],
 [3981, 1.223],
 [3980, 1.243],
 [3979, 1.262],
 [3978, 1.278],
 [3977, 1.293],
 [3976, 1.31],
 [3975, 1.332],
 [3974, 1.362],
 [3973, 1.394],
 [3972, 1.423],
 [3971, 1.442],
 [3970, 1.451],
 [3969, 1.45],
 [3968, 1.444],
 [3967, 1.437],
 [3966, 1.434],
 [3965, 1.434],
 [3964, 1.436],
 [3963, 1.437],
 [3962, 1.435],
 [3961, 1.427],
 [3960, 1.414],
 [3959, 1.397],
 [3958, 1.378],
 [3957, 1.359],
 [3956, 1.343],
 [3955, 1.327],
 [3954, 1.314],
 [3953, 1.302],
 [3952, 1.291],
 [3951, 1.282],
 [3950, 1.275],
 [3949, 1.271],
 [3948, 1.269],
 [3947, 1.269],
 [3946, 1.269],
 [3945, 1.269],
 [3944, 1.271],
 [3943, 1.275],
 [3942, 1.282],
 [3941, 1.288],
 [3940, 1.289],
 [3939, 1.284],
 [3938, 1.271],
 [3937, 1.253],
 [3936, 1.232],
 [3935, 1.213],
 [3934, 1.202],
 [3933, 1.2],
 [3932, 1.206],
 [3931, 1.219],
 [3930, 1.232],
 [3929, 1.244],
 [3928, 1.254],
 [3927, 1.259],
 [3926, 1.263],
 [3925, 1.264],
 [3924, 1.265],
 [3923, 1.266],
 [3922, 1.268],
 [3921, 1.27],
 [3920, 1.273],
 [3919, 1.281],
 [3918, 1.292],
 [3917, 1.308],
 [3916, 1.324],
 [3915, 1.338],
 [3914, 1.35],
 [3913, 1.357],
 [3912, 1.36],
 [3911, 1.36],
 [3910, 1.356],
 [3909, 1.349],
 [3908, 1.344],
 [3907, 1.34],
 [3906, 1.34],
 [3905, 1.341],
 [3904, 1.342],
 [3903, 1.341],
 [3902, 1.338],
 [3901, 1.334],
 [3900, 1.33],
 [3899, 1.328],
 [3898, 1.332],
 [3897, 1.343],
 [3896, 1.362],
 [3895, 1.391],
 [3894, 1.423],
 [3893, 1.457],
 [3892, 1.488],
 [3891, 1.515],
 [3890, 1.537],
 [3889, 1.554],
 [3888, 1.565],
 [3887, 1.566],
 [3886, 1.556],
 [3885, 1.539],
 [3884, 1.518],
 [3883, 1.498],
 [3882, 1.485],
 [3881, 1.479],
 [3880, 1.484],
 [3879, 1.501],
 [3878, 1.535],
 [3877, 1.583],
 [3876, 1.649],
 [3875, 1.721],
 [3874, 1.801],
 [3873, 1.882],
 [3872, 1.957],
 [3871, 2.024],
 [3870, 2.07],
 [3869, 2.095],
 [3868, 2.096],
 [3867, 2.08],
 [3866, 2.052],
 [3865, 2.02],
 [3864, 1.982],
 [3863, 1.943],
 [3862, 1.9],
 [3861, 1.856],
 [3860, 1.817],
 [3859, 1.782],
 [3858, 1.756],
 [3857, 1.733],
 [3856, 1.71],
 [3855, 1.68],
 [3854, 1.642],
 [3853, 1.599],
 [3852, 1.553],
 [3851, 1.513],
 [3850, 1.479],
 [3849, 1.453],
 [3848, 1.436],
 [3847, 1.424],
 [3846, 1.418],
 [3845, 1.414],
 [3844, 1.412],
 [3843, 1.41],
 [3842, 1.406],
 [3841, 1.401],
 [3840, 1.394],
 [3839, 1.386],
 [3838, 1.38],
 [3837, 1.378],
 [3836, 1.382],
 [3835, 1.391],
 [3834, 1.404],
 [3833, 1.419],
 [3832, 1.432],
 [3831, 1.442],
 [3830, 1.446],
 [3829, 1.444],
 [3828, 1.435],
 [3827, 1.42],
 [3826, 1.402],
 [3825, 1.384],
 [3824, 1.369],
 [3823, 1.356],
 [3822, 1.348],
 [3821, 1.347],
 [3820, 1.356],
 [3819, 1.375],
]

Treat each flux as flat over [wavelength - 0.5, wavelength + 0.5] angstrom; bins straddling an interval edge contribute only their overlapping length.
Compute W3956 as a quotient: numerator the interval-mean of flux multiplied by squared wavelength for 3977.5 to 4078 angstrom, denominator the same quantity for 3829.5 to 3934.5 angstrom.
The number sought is 0.8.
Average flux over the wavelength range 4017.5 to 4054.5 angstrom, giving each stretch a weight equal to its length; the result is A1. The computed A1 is 1.18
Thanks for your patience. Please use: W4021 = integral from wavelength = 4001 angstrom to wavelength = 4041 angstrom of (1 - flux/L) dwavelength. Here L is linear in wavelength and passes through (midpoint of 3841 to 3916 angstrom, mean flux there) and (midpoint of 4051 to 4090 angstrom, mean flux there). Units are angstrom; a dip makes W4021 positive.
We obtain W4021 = 5.2 angstrom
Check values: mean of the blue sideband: 1.57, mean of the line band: 1.13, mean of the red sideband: 1.21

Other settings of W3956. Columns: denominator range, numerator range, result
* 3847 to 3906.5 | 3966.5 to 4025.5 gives 0.78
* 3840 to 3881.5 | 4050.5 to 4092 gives 0.79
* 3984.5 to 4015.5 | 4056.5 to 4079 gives 1.11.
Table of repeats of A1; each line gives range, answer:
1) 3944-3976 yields 1.36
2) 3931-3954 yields 1.26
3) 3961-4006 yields 1.27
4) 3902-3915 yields 1.35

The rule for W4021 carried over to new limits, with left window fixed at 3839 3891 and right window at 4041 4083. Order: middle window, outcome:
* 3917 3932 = 2.6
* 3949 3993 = 3.2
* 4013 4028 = 2.2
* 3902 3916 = 1.9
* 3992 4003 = 1.4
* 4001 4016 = 2.7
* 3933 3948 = 2.3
